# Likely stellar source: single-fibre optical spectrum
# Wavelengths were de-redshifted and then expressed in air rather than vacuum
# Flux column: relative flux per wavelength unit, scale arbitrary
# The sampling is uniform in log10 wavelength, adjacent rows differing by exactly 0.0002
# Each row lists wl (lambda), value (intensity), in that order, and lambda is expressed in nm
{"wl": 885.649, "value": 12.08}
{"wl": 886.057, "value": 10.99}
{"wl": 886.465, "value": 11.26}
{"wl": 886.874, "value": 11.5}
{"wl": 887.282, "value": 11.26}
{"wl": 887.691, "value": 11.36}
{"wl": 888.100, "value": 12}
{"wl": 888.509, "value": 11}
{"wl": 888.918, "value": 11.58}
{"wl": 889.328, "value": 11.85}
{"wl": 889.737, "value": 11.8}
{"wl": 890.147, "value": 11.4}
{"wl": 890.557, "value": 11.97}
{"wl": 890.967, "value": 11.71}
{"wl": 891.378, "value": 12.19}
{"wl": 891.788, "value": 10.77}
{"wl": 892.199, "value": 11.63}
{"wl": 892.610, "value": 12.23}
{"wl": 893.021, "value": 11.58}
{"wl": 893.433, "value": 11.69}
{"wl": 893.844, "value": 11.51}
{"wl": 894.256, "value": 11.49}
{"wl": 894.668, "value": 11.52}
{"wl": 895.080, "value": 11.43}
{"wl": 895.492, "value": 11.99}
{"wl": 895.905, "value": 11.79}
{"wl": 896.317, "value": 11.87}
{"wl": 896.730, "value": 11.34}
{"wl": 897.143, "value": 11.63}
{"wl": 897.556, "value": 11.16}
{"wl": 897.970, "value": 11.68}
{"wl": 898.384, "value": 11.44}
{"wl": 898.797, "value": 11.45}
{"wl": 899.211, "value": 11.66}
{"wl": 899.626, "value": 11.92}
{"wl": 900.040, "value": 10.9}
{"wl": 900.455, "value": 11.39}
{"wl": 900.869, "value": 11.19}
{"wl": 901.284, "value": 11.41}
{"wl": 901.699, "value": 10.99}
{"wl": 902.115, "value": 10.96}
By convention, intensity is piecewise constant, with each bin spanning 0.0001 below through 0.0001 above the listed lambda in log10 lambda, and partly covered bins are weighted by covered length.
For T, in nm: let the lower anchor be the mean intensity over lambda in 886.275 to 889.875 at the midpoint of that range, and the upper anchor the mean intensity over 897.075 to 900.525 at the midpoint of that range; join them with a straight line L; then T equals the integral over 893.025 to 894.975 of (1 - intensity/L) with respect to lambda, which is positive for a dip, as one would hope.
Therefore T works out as -0.01 nm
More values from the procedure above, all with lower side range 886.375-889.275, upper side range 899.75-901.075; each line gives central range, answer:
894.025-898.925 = -0.12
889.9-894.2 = -0.11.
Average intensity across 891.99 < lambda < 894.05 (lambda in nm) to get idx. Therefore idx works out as 11.7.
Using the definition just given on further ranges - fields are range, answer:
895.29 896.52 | 11.9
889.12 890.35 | 11.7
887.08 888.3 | 11.5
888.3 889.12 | 11.3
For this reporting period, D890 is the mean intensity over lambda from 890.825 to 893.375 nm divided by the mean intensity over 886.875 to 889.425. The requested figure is 1.02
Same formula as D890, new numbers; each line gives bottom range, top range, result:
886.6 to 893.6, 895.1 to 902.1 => 0.99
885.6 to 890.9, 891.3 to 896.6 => 1.01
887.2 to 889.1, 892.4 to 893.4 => 1.04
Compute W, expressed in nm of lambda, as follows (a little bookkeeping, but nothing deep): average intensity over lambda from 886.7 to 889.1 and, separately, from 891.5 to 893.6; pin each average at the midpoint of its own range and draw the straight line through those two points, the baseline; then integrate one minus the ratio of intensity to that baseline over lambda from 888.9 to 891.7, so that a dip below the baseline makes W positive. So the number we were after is -0.056 nm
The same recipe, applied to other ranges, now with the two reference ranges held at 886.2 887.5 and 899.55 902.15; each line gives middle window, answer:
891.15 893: -0.07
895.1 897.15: -0.08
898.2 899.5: -0.03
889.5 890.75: -0.05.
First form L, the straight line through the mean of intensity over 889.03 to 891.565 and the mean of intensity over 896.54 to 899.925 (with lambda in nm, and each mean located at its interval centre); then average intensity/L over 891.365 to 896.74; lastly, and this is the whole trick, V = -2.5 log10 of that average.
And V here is 0.00 mag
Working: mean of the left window 11.8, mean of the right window 11.5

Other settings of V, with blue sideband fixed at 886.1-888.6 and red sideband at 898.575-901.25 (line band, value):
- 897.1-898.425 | 0.00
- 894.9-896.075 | -0.03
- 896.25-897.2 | -0.02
